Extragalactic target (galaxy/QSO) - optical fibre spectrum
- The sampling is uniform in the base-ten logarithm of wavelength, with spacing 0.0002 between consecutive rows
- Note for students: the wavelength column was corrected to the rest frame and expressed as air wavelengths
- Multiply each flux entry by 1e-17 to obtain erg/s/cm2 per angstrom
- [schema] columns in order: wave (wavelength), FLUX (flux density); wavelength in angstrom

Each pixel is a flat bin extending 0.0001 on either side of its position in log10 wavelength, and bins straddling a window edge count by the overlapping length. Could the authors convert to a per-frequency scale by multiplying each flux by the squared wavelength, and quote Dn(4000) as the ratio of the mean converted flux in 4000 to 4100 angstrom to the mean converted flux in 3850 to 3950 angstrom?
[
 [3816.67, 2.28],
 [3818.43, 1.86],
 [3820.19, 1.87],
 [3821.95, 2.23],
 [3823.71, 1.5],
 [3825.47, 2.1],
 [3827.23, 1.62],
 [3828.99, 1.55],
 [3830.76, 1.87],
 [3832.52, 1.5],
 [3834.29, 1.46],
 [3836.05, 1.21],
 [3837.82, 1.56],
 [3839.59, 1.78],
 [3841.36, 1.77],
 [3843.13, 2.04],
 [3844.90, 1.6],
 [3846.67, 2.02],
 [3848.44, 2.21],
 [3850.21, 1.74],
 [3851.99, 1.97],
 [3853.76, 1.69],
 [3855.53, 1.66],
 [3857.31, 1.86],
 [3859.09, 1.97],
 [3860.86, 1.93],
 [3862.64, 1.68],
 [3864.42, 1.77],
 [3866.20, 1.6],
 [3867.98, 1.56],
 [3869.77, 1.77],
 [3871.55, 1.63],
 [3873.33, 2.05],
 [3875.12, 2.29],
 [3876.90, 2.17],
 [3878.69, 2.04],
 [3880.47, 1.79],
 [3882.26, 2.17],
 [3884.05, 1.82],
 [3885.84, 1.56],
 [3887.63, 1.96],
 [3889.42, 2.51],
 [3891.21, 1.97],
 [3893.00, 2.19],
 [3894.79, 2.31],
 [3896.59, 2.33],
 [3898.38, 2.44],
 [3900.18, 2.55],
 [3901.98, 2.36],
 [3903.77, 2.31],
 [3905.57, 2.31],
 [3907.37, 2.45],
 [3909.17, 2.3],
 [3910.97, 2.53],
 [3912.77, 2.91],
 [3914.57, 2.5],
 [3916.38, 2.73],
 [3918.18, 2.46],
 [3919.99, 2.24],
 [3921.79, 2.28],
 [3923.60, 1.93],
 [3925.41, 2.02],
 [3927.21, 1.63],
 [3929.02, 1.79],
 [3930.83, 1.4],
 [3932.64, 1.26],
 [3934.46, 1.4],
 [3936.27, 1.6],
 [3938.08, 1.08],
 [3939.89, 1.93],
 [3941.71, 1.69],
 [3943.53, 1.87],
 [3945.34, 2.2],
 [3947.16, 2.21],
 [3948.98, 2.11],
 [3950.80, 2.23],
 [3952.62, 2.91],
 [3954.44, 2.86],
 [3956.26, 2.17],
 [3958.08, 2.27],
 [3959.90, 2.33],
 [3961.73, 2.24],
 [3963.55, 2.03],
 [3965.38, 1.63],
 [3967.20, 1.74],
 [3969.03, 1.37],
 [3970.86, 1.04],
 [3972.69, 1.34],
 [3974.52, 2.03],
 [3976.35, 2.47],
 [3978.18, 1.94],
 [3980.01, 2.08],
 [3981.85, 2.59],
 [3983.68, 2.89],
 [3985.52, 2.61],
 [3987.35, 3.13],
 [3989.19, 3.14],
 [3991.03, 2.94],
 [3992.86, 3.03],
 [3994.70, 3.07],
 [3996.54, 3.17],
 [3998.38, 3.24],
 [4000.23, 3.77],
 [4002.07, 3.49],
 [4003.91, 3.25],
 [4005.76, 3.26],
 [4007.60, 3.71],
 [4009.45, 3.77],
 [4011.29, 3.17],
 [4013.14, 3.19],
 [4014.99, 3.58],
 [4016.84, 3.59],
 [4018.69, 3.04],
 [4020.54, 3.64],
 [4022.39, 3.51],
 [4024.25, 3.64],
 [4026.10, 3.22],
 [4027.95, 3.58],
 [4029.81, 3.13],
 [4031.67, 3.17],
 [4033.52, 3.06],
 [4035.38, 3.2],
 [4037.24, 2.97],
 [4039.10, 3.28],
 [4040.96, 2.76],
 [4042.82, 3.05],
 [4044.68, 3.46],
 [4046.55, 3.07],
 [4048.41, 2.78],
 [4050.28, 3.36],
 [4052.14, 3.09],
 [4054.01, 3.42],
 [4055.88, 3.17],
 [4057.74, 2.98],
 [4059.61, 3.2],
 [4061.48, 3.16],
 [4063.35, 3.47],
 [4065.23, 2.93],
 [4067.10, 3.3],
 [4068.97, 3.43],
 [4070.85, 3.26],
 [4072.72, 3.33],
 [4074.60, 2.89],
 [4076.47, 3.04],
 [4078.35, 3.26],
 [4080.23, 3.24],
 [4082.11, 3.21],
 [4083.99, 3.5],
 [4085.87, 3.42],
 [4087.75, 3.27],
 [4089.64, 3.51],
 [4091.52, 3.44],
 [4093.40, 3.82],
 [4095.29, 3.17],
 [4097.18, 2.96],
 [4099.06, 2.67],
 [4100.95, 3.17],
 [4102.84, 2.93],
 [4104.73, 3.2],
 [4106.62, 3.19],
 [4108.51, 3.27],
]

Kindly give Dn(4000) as 1.8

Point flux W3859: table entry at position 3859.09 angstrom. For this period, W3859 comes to 1.97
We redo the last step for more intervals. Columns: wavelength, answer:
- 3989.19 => 3.14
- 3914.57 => 2.5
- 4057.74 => 2.98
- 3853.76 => 1.69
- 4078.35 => 3.26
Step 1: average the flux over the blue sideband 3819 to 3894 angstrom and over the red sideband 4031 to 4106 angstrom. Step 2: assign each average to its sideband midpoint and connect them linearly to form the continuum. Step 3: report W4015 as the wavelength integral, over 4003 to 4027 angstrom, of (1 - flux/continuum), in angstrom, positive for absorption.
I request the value -4.9 angstrom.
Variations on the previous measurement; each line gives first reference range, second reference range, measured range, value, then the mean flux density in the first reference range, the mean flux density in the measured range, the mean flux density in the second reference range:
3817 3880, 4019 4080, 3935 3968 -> 6.2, 1.81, 2.06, 3.21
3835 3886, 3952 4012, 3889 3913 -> -3.2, 1.83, 2.37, 2.63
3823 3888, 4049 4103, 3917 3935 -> 3.1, 1.8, 1.86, 3.23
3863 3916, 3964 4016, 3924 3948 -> 7.1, 2.15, 1.7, 2.73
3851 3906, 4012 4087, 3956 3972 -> 4.7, 2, 1.85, 3.24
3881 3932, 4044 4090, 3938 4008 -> 5.3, 2.2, 2.45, 3.22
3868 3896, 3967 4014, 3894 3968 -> 6.2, 2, 2.13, 2.76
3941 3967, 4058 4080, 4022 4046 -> -2.8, 2.19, 3.22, 3.2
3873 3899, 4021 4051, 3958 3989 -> 7.1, 2.1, 2.12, 3.21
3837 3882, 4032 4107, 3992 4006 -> -2.8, 1.85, 3.29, 3.19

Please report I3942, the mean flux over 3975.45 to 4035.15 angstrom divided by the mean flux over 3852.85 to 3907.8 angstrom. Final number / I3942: 1.56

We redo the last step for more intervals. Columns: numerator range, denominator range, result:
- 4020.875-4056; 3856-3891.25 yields 1.69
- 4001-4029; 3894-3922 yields 1.41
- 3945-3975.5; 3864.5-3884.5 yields 1.08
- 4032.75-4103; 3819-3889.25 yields 1.76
